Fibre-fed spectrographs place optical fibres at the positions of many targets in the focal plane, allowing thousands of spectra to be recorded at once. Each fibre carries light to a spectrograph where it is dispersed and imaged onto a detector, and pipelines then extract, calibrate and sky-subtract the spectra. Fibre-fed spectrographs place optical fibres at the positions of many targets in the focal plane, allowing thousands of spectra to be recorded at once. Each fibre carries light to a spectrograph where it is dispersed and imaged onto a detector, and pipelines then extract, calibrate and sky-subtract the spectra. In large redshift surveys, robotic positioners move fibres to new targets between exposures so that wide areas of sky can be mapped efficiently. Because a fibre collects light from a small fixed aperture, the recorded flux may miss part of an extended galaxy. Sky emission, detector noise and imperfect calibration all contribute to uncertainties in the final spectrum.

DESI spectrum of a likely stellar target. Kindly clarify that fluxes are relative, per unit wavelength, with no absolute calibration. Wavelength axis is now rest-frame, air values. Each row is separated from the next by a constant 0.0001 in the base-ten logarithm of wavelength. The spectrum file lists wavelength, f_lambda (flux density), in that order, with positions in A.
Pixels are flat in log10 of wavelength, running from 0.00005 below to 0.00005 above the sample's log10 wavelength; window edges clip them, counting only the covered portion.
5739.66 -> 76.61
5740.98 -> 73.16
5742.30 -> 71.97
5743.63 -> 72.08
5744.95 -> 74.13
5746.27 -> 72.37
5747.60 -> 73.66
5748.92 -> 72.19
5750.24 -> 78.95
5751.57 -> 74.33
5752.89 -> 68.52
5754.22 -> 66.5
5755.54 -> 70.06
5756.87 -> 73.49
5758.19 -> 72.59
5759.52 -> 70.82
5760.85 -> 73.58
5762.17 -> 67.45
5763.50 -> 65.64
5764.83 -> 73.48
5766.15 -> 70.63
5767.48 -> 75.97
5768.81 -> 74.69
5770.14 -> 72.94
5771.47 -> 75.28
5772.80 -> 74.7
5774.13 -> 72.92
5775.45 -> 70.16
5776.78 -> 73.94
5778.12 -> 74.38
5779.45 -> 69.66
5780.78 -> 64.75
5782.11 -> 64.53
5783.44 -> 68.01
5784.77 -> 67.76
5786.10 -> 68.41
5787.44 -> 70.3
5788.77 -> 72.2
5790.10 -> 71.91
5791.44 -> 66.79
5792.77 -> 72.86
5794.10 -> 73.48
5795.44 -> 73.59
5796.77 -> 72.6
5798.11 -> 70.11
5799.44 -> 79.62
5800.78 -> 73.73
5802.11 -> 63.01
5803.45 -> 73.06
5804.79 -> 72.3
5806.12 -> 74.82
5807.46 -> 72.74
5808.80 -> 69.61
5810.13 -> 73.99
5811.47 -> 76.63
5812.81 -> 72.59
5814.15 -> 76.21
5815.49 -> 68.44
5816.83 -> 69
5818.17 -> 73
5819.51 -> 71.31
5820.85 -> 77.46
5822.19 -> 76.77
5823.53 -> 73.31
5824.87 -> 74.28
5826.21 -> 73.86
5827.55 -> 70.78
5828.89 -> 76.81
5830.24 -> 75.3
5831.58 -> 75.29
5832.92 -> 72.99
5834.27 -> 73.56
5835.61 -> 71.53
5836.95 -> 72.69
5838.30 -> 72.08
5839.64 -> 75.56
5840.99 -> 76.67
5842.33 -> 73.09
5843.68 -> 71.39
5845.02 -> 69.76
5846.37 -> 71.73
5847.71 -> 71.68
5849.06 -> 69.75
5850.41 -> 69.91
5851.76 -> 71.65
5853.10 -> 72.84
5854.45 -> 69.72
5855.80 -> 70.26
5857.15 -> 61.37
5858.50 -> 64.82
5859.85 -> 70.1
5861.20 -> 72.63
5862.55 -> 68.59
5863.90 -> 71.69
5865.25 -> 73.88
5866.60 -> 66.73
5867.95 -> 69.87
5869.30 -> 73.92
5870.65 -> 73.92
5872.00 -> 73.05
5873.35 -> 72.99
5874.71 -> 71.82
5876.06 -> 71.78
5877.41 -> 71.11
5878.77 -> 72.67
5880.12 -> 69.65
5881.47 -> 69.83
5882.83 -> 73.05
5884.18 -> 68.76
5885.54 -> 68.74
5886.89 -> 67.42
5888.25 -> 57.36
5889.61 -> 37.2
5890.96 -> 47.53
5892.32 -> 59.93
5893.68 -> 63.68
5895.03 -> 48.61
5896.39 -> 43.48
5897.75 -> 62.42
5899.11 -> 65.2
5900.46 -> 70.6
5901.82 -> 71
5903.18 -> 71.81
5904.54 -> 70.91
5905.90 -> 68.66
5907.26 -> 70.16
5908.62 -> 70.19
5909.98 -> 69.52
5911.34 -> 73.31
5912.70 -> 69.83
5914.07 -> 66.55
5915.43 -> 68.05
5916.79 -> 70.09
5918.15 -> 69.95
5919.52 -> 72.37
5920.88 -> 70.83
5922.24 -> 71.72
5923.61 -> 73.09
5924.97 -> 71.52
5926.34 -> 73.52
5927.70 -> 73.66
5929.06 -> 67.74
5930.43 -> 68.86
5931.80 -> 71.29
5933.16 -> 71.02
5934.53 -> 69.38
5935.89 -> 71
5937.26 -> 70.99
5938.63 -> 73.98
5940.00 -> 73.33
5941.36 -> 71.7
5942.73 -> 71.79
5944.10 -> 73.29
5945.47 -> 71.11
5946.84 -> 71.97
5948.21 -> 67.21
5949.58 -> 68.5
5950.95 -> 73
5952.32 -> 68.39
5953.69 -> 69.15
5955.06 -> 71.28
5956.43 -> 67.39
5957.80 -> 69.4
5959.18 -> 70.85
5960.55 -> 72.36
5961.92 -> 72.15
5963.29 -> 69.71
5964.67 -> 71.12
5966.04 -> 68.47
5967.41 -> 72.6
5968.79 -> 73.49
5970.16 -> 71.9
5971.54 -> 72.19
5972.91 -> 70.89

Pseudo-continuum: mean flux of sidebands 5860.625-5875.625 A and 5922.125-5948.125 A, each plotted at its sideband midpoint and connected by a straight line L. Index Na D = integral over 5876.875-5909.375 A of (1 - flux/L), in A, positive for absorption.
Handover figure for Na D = 3.4 A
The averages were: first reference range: 71.8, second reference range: 71.5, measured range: 64.1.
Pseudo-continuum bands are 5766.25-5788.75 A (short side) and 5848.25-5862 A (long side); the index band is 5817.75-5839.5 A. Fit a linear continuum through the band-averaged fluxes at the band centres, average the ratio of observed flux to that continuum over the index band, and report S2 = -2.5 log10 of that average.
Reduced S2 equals -0.06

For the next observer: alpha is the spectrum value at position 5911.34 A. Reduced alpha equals 73.31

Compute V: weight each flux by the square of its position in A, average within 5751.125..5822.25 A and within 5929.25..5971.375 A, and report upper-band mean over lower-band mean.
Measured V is 1.05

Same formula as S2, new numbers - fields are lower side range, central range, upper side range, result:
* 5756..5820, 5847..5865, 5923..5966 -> 0.03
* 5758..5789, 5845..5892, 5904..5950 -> 0.04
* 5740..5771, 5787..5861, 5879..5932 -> -0.04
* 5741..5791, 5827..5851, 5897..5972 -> -0.03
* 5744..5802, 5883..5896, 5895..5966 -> 0.21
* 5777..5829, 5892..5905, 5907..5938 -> 0.13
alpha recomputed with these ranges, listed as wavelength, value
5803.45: 73.06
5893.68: 63.68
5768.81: 74.69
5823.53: 73.31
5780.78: 64.75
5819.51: 71.31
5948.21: 67.21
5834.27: 73.56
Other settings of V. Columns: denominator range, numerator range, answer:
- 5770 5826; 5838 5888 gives 1.01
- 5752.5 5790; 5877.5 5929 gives 0.98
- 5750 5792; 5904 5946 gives 1.05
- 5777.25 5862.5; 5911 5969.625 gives 1.03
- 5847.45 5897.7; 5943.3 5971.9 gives 1.09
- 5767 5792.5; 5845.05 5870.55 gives 1.01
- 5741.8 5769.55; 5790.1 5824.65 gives 1.03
